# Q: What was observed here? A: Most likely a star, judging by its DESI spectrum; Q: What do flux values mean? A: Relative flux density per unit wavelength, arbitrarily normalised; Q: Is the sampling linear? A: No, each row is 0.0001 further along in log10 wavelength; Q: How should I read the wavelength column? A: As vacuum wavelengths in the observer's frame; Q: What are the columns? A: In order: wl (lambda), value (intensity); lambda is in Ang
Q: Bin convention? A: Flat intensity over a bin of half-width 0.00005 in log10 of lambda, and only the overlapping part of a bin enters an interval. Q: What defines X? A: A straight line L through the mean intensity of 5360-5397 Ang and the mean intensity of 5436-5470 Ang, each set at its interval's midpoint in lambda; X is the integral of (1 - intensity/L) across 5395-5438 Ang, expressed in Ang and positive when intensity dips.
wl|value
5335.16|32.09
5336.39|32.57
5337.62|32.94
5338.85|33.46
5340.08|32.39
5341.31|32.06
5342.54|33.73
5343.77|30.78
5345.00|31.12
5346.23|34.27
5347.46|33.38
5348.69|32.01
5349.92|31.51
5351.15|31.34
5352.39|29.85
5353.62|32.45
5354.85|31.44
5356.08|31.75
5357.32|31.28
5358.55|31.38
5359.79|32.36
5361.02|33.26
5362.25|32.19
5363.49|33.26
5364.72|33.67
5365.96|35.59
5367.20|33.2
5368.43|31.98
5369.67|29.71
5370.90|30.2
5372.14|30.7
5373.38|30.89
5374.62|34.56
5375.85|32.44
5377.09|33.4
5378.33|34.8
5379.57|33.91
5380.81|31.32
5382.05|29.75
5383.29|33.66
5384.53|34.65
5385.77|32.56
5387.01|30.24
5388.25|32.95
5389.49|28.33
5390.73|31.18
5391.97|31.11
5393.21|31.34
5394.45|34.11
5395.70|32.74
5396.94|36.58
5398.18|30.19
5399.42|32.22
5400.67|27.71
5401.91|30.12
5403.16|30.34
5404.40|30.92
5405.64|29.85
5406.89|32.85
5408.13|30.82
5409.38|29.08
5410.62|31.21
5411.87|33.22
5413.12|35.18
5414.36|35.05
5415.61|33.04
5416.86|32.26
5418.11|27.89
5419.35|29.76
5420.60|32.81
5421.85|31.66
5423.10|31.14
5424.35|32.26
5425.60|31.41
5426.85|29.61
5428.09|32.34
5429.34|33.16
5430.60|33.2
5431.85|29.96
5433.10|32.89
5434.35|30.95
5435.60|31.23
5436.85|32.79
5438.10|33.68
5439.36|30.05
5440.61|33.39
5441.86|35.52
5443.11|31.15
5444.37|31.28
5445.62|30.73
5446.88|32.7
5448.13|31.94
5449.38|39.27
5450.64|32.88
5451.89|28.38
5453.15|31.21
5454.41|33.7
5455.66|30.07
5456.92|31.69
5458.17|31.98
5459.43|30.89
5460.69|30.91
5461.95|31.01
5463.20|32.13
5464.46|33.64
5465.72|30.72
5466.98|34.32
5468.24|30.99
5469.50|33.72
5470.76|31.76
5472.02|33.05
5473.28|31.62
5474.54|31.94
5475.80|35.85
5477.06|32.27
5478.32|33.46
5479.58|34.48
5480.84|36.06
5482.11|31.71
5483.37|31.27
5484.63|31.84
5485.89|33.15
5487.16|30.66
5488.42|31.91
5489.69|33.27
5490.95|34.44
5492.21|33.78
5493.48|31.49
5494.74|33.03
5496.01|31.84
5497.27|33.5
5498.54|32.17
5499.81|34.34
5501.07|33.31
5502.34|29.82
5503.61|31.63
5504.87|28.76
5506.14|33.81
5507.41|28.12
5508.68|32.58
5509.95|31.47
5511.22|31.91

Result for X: 0.84 Ang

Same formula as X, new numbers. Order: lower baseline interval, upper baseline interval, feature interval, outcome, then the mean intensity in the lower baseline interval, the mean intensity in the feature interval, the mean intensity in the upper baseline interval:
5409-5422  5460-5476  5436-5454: -0.2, 32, 32.5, 32.3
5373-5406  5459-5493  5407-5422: 0.1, 31.9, 31.9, 32.6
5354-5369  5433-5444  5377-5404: 0.5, 32.6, 31.9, 32.4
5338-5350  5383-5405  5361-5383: -0.3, 32.5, 32.5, 31.7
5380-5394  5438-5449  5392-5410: 0.3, 31.6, 31.3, 32.4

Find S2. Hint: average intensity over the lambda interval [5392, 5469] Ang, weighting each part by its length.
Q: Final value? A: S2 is 31.9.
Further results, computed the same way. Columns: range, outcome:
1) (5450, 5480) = 32.2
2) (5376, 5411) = 31.7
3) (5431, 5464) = 32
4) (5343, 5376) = 32.1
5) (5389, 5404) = 31.4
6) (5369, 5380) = 32.3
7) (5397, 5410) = 30.7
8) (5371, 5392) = 32.1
